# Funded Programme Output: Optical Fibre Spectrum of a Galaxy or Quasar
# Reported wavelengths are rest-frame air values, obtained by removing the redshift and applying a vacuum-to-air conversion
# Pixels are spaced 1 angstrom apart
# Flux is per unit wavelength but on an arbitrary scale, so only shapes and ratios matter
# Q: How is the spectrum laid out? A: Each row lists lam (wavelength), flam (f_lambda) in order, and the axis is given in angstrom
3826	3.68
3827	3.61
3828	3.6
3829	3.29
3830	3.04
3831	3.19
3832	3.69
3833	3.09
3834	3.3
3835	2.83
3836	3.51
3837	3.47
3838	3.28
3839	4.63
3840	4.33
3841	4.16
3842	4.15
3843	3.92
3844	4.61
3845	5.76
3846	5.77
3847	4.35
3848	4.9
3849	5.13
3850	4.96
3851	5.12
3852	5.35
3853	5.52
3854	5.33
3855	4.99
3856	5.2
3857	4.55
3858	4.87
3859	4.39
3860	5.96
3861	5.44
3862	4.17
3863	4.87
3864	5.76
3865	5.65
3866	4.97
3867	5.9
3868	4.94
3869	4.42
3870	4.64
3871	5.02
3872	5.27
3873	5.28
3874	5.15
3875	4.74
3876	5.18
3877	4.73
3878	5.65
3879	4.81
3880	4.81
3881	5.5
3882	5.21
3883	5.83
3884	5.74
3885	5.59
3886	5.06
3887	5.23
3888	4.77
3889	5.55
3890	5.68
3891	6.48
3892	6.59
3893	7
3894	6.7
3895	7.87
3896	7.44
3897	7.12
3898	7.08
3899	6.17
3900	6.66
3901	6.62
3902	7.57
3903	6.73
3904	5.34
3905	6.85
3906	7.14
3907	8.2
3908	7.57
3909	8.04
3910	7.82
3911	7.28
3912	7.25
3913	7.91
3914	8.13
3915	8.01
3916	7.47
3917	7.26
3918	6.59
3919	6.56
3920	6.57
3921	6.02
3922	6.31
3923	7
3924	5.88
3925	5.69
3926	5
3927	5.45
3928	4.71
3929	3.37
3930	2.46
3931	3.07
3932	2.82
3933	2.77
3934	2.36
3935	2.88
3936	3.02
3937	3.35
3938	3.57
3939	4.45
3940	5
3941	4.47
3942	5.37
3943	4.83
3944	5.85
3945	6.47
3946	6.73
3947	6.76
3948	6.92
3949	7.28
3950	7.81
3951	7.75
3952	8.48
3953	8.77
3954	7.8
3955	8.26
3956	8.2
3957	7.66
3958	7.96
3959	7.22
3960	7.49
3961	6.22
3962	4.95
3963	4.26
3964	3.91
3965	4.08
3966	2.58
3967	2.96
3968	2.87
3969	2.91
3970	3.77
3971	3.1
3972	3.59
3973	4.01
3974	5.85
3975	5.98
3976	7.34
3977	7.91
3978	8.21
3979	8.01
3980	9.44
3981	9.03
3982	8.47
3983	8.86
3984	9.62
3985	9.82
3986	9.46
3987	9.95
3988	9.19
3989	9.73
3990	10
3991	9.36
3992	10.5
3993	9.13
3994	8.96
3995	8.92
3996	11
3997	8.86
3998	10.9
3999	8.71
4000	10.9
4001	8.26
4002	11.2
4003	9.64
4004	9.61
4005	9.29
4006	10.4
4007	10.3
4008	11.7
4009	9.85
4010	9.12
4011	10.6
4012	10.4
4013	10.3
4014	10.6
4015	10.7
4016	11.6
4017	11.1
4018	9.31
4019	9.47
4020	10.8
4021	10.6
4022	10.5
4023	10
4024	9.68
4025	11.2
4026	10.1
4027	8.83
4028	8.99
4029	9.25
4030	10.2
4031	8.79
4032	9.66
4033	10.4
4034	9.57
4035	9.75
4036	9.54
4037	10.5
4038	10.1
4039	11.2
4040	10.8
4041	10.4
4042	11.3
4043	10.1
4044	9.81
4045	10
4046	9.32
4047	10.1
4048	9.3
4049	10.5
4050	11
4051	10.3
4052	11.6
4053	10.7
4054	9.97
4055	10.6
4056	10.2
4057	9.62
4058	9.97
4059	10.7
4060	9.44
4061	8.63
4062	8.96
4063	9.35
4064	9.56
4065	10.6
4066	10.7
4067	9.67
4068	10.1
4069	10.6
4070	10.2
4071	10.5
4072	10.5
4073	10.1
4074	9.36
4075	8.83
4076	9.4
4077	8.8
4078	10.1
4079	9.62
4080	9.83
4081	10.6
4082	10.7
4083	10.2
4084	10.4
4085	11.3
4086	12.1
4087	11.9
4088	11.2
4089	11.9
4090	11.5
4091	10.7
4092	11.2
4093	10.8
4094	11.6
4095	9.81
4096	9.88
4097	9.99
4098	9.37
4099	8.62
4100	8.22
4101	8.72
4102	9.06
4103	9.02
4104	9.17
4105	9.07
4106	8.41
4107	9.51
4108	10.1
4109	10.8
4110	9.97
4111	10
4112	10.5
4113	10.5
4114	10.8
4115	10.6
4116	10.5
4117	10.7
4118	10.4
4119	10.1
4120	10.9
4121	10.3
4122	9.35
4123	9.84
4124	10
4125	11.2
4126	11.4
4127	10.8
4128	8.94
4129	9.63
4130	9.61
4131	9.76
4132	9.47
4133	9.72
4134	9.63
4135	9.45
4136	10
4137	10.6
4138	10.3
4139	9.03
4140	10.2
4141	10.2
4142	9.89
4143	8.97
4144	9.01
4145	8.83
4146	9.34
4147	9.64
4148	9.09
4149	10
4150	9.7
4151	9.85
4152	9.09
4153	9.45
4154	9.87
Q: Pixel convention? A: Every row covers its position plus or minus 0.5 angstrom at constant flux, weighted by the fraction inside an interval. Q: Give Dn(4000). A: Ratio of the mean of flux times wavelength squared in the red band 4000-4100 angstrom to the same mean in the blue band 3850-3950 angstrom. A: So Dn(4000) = 1.93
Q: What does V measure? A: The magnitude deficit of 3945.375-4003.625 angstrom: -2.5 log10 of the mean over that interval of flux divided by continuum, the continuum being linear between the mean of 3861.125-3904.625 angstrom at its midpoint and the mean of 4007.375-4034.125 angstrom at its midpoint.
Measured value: 0.15 mag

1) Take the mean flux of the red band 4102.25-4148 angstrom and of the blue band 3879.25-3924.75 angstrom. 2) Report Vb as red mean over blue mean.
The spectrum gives 1.50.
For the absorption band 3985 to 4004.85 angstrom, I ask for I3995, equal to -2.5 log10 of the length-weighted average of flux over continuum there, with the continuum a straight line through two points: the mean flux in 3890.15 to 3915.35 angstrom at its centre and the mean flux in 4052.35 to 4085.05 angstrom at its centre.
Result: -0.11 mag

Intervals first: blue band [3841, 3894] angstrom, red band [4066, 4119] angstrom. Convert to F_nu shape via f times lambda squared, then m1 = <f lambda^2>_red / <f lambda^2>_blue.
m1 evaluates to 2.2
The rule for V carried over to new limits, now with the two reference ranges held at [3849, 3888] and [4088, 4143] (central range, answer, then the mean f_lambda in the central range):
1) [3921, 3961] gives 0.17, 5.68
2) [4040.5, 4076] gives -0.13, 10.1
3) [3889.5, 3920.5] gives -0.20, 7.09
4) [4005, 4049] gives -0.22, 10.1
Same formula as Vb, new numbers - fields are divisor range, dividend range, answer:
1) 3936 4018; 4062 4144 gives 1.31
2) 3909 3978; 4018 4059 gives 1.78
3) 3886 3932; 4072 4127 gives 1.59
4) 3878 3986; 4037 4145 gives 1.65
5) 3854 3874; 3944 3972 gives 1.18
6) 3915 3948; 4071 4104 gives 2.00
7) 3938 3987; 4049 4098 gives 1.60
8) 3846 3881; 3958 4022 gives 1.64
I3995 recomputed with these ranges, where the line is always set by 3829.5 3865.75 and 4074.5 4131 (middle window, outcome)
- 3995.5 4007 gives -0.24 mag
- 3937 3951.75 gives 0.14 mag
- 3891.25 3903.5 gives -0.23 mag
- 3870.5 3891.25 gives 0.00 mag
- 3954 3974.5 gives 0.34 mag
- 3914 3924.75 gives -0.12 mag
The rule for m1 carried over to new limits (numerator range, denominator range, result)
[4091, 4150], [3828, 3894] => 2.31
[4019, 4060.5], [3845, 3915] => 1.87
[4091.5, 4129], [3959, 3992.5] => 1.57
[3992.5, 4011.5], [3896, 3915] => 1.43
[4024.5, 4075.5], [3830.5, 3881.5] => 2.34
